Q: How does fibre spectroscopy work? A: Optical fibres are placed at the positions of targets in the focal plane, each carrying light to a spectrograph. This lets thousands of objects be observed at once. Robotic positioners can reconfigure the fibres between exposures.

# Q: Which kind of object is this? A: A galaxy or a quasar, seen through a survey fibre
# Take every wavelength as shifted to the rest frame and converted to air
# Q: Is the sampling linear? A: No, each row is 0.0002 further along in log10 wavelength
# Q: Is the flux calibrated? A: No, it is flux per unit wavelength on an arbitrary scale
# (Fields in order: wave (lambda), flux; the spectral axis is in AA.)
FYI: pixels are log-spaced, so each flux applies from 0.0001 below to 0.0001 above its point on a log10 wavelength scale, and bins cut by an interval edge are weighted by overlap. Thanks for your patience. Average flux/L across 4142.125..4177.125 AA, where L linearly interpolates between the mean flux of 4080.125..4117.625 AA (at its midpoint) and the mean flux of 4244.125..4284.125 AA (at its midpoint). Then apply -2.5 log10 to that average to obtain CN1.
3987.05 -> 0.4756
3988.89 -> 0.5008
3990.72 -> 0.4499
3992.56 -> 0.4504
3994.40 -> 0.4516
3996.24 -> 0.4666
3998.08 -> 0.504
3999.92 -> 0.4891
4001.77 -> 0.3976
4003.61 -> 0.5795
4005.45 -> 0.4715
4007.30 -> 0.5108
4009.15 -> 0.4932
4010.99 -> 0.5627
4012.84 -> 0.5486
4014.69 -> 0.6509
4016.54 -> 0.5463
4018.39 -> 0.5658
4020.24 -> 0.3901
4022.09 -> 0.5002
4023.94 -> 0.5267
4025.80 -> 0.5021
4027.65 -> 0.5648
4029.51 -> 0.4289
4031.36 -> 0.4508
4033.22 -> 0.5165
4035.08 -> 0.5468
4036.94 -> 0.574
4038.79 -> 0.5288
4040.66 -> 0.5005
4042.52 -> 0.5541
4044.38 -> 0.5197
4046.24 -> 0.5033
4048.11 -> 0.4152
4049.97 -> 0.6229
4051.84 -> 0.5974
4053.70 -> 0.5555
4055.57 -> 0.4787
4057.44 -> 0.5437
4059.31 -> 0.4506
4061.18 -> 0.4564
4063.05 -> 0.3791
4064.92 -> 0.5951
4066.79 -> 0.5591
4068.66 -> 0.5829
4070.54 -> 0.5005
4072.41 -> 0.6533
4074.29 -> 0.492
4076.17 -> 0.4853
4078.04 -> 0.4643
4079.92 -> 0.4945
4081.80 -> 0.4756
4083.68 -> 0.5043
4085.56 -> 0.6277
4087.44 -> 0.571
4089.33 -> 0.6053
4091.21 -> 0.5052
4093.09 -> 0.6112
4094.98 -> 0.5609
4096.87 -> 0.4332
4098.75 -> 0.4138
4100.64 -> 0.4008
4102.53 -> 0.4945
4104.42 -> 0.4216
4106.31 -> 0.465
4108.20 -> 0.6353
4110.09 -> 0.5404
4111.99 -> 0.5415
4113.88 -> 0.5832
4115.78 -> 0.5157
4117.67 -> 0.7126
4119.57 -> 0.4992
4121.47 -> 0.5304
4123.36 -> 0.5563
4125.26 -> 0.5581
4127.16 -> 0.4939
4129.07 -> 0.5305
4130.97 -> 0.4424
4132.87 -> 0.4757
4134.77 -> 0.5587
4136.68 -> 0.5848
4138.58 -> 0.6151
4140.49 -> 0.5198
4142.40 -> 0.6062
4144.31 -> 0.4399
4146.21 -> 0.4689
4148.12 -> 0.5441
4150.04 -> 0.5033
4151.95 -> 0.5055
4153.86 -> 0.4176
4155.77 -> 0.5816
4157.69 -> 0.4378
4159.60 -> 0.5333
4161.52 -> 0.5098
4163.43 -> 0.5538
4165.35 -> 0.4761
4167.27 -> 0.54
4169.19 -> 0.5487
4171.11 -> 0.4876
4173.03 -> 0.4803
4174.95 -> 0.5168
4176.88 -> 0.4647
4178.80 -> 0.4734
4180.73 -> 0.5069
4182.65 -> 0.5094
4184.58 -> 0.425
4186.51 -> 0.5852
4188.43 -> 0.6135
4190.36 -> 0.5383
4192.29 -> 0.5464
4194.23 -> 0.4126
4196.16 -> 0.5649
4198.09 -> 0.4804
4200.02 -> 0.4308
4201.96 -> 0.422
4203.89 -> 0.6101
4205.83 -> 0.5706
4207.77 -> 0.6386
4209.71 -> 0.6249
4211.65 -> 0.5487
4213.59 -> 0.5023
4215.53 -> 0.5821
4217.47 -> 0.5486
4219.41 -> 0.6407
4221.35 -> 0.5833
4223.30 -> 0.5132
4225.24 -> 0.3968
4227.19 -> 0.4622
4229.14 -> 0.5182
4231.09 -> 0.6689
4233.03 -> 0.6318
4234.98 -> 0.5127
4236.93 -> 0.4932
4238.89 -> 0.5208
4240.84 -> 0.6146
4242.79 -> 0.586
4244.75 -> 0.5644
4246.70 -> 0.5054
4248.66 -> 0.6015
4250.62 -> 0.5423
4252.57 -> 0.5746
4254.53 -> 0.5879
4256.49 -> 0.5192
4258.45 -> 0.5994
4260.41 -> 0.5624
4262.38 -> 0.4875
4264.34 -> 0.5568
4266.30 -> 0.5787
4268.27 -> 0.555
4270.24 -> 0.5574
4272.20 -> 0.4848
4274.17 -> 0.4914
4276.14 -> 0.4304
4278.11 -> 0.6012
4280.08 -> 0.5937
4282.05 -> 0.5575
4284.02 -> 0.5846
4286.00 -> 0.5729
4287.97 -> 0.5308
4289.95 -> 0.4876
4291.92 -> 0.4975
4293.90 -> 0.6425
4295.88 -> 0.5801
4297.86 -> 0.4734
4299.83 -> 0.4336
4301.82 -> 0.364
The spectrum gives 0.06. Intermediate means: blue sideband 0.525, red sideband 0.549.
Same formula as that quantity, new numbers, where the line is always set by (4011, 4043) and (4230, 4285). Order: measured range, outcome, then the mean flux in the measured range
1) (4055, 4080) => 0.039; 0.511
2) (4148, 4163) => 0.079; 0.504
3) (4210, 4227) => 0.022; 0.539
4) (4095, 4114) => 0.089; 0.492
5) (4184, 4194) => 0.020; 0.536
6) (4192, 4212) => 0.035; 0.531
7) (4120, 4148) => 0.023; 0.527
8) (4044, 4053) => -0.013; 0.533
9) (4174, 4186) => 0.124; 0.486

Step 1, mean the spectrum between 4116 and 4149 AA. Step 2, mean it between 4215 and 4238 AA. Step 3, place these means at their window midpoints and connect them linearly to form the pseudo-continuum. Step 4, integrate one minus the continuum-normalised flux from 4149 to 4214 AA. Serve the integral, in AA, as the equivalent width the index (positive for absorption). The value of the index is 2.95 AA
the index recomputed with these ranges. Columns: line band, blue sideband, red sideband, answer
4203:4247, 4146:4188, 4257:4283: -2.75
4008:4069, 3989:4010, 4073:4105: -3.73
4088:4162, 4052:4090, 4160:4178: -0.87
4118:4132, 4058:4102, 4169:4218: -0.17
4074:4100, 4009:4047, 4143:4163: -0.27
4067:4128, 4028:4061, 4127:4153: -1.25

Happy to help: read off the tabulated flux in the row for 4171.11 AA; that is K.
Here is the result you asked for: 0.4876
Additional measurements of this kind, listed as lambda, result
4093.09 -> 0.6112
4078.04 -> 0.4643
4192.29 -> 0.5464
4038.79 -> 0.5288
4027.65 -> 0.5648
